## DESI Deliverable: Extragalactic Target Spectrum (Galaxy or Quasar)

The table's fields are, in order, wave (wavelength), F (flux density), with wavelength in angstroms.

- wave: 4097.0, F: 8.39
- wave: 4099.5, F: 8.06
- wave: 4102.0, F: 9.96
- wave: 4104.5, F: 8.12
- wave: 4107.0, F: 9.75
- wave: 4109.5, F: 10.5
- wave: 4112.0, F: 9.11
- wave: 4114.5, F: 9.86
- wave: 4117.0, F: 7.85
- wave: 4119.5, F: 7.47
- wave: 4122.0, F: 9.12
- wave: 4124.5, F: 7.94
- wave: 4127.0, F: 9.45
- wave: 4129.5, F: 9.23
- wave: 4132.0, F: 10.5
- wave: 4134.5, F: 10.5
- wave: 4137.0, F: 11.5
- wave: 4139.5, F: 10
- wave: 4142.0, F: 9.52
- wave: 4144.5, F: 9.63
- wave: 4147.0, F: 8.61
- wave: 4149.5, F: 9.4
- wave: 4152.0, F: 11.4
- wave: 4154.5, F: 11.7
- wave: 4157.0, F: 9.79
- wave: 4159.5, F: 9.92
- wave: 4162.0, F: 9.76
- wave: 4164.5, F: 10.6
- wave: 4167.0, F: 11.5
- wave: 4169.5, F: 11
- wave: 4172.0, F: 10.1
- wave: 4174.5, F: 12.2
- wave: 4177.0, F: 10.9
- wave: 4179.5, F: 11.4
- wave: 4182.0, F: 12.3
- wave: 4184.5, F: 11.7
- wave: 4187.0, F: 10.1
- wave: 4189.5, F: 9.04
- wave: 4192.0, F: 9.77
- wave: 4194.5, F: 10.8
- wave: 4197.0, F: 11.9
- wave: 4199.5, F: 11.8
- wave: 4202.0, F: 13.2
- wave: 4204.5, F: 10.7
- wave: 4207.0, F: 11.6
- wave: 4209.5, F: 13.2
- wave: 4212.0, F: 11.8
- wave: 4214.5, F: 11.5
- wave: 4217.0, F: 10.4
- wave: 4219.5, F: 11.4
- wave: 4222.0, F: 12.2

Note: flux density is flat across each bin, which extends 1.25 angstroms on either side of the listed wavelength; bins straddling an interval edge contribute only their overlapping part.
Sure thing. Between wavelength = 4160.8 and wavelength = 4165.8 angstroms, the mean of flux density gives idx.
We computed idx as 10.2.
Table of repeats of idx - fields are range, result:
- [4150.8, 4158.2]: 11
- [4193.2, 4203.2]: 11.9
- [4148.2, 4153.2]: 10.4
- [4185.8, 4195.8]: 9.94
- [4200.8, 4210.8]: 12.2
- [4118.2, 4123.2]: 8.28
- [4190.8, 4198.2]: 10.8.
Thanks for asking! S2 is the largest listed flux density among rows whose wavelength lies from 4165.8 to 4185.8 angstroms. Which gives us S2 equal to 12.3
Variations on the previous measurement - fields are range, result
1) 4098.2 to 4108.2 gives 9.96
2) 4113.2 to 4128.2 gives 9.86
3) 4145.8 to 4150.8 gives 9.4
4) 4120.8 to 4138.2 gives 11.5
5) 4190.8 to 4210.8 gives 13.2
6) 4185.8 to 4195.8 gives 10.8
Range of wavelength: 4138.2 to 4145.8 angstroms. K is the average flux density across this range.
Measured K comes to 9.72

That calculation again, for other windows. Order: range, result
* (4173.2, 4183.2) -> 11.7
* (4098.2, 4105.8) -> 8.72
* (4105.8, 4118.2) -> 9.42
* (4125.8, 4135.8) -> 9.93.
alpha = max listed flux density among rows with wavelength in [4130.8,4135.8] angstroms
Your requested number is 10.5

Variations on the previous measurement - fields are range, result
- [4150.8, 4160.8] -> 11.7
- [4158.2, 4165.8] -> 10.6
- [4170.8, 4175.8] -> 12.2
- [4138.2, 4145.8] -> 10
